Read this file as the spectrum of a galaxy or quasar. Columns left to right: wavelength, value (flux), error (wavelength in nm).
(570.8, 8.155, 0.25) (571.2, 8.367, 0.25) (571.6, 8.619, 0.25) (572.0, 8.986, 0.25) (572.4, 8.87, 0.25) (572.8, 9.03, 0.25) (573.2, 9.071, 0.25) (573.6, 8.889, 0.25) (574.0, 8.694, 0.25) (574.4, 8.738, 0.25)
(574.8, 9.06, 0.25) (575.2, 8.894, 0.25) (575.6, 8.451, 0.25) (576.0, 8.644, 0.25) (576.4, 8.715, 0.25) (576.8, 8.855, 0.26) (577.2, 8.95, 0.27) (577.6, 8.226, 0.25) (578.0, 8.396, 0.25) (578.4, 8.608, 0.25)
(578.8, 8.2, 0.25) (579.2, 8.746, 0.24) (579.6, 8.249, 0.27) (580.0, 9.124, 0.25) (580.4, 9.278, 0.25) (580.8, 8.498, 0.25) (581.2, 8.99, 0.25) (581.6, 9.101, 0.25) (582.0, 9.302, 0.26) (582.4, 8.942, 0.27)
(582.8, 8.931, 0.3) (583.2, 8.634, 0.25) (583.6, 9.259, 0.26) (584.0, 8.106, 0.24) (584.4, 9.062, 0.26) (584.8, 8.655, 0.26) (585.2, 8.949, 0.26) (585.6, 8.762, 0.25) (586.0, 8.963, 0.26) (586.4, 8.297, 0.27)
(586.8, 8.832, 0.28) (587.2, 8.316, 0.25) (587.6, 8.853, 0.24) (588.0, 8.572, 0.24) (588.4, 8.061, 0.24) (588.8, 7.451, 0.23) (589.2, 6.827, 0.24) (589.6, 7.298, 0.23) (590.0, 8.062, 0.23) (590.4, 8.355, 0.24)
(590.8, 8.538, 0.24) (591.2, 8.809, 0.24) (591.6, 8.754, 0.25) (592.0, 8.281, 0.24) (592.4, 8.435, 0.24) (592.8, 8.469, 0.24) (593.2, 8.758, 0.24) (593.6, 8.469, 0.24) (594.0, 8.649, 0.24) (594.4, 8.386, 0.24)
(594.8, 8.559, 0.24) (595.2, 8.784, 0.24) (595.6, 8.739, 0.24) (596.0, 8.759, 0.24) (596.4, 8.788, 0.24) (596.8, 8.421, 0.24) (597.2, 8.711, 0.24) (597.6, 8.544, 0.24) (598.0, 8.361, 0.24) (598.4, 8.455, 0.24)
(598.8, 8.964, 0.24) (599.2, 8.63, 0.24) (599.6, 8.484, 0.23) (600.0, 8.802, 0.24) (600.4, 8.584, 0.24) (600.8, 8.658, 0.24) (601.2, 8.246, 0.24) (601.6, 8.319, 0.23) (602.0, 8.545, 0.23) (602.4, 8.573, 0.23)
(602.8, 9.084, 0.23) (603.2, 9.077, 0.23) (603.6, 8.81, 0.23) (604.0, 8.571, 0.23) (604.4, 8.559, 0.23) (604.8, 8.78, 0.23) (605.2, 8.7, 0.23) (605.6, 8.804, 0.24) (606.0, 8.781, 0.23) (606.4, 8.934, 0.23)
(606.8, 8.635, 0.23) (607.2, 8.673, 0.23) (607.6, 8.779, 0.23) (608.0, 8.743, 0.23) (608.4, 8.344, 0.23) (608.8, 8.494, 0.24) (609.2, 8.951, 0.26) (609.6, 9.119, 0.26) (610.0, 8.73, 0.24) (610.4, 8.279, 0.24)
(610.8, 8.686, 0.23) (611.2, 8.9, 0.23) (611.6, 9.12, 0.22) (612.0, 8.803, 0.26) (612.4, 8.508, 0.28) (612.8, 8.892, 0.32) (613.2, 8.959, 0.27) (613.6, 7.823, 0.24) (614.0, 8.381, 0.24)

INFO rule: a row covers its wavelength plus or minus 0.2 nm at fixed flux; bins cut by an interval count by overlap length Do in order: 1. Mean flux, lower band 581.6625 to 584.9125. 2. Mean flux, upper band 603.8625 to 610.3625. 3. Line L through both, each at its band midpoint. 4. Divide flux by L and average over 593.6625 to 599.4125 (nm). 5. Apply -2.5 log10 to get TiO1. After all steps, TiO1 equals 0.02 mag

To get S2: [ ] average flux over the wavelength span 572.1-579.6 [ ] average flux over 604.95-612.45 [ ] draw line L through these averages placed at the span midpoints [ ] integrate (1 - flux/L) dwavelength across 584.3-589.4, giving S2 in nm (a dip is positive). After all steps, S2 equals 0.178 nm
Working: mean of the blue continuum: 8.72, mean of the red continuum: 8.74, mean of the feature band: 8.42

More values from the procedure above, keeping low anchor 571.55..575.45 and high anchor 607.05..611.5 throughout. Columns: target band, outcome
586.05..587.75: 0.043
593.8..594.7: 0.027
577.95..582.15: 0.037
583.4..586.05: 0.006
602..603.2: -0.011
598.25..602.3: 0.085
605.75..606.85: -0.010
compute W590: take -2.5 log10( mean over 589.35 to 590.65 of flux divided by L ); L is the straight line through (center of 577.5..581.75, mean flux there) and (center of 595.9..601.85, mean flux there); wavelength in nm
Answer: 0.10 mag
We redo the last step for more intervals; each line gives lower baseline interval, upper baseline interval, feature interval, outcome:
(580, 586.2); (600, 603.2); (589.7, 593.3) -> 0.04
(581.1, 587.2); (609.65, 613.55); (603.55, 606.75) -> 0.00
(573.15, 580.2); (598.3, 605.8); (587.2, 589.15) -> 0.07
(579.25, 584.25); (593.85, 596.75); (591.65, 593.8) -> 0.02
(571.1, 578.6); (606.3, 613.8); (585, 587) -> 0.00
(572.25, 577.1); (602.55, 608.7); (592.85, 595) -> 0.03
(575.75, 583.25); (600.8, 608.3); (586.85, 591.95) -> 0.07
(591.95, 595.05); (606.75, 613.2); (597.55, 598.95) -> 0.00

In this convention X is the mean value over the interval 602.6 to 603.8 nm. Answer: 8.99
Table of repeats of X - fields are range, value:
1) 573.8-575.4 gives 8.85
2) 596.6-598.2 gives 8.51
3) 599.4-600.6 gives 8.62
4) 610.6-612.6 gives 8.8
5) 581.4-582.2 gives 9.2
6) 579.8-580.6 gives 9.2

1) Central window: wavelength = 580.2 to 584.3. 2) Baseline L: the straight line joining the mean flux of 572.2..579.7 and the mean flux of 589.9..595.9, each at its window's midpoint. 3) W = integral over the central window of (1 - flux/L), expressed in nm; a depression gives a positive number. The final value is -0.12 nm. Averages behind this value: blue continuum 8.71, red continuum 8.55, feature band 8.91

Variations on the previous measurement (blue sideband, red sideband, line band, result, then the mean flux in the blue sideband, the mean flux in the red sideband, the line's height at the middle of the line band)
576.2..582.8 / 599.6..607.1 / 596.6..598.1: 0.032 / 8.77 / 8.69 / 8.71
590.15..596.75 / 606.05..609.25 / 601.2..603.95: -0.012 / 8.59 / 8.69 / 8.65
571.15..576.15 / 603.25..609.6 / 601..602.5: 0.056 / 8.81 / 8.73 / 8.74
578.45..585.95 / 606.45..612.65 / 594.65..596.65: 0.012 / 8.82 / 8.72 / 8.77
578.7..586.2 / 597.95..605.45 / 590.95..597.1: 0.084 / 8.84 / 8.65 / 8.72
